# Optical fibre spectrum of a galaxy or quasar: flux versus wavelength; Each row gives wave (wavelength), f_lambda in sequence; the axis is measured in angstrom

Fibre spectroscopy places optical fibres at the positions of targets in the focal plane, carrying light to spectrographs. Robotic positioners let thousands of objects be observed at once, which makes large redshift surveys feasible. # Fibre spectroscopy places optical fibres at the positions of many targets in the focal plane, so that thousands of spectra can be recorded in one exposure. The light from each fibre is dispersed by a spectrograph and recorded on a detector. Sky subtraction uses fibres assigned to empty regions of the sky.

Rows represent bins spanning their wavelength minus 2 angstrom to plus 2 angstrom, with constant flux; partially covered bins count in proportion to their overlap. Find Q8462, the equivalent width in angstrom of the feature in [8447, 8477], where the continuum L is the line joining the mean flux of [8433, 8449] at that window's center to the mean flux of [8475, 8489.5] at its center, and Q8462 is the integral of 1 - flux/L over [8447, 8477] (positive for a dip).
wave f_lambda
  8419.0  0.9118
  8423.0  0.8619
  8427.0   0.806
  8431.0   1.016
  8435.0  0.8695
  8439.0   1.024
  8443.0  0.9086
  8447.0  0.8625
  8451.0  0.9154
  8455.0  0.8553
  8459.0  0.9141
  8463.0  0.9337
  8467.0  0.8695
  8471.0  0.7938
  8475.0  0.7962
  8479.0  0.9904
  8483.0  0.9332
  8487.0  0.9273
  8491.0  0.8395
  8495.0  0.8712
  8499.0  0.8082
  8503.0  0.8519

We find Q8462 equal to 1.7 angstrom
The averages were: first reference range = 0.916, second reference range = 0.925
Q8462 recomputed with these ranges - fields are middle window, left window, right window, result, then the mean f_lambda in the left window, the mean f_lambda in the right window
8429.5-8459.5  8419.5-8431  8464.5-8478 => -2.1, 0.876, 0.837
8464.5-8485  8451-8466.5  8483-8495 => 0.4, 0.9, 0.89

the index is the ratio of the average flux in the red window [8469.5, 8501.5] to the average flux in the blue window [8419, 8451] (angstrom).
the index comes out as 1.0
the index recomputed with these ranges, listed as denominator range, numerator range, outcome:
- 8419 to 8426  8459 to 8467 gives 1.05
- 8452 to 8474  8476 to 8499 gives 1.03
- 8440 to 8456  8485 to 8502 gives 0.96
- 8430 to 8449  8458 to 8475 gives 0.93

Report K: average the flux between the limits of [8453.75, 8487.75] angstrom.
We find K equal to 0.89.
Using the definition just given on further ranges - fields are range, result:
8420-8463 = 0.905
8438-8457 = 0.907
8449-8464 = 0.903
